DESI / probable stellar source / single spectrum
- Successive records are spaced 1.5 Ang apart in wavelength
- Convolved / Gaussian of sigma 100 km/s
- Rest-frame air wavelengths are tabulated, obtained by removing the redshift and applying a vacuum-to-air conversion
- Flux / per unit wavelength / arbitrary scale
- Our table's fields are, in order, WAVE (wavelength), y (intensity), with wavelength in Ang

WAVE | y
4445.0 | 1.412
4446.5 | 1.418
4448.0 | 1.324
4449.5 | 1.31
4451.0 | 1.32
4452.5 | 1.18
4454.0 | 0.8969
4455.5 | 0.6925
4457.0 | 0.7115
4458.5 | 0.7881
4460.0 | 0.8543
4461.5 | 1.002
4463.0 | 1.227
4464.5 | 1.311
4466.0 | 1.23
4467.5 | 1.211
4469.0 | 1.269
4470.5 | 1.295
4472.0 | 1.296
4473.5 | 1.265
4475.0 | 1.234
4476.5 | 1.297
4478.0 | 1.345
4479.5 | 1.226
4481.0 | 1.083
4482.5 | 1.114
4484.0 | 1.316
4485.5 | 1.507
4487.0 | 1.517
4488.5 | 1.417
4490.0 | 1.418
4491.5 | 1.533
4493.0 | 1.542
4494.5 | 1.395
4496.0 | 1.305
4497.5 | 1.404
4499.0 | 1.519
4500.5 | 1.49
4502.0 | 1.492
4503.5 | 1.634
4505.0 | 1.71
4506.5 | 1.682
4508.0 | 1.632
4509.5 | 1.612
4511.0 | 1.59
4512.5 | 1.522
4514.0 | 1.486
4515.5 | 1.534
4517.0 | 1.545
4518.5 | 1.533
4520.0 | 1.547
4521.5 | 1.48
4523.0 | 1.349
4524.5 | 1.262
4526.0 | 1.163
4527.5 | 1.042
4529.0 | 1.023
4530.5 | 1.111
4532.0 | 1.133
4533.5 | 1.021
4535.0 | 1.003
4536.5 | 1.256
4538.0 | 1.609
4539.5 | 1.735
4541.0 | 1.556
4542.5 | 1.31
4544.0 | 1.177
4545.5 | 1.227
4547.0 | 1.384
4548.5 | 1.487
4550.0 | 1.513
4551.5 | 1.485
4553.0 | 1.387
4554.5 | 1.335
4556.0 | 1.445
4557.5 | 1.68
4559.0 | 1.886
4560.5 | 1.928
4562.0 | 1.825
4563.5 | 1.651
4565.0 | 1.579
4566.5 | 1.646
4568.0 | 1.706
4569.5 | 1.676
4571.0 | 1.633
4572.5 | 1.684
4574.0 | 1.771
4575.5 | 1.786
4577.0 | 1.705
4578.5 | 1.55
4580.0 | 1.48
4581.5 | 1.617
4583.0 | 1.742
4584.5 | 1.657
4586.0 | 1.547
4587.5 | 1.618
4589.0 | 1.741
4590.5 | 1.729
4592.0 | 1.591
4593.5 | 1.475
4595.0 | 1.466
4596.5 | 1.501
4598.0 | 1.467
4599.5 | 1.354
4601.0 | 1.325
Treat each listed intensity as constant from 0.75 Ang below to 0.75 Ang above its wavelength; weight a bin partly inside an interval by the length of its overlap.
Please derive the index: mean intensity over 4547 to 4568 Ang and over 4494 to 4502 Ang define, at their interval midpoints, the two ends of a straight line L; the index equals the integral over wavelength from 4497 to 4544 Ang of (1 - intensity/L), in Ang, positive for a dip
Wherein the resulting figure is 2.4 Ang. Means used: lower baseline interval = 1.43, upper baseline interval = 1.6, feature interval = 1.42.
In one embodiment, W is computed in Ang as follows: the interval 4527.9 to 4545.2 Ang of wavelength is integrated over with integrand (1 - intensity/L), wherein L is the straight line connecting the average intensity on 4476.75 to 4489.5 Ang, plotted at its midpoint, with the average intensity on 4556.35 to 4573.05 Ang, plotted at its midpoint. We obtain 3.5 Ang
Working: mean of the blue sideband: 1.32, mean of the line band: 1.26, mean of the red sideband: 1.71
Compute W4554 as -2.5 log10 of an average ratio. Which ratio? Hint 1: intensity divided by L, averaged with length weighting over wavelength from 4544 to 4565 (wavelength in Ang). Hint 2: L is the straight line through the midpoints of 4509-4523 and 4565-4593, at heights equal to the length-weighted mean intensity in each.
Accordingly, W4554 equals 0.04 mag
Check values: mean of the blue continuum 1.53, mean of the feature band 1.54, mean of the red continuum 1.66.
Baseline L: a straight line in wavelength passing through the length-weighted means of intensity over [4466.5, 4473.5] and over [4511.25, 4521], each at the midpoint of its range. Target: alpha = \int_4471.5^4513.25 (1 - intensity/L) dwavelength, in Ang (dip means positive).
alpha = -1.1 Ang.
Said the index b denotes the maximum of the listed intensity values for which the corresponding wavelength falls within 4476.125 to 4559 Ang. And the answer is 1.886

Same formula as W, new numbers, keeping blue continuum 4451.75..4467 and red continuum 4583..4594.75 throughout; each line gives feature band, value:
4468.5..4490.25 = -4.3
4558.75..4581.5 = -2.4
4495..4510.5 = -4.4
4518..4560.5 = 0.4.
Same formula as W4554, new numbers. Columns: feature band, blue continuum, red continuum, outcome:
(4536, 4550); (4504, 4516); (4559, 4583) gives 0.16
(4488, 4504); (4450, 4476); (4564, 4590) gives -0.16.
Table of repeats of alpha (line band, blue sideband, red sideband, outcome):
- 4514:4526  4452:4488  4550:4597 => -0.5 Ang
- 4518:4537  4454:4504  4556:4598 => 3.1 Ang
